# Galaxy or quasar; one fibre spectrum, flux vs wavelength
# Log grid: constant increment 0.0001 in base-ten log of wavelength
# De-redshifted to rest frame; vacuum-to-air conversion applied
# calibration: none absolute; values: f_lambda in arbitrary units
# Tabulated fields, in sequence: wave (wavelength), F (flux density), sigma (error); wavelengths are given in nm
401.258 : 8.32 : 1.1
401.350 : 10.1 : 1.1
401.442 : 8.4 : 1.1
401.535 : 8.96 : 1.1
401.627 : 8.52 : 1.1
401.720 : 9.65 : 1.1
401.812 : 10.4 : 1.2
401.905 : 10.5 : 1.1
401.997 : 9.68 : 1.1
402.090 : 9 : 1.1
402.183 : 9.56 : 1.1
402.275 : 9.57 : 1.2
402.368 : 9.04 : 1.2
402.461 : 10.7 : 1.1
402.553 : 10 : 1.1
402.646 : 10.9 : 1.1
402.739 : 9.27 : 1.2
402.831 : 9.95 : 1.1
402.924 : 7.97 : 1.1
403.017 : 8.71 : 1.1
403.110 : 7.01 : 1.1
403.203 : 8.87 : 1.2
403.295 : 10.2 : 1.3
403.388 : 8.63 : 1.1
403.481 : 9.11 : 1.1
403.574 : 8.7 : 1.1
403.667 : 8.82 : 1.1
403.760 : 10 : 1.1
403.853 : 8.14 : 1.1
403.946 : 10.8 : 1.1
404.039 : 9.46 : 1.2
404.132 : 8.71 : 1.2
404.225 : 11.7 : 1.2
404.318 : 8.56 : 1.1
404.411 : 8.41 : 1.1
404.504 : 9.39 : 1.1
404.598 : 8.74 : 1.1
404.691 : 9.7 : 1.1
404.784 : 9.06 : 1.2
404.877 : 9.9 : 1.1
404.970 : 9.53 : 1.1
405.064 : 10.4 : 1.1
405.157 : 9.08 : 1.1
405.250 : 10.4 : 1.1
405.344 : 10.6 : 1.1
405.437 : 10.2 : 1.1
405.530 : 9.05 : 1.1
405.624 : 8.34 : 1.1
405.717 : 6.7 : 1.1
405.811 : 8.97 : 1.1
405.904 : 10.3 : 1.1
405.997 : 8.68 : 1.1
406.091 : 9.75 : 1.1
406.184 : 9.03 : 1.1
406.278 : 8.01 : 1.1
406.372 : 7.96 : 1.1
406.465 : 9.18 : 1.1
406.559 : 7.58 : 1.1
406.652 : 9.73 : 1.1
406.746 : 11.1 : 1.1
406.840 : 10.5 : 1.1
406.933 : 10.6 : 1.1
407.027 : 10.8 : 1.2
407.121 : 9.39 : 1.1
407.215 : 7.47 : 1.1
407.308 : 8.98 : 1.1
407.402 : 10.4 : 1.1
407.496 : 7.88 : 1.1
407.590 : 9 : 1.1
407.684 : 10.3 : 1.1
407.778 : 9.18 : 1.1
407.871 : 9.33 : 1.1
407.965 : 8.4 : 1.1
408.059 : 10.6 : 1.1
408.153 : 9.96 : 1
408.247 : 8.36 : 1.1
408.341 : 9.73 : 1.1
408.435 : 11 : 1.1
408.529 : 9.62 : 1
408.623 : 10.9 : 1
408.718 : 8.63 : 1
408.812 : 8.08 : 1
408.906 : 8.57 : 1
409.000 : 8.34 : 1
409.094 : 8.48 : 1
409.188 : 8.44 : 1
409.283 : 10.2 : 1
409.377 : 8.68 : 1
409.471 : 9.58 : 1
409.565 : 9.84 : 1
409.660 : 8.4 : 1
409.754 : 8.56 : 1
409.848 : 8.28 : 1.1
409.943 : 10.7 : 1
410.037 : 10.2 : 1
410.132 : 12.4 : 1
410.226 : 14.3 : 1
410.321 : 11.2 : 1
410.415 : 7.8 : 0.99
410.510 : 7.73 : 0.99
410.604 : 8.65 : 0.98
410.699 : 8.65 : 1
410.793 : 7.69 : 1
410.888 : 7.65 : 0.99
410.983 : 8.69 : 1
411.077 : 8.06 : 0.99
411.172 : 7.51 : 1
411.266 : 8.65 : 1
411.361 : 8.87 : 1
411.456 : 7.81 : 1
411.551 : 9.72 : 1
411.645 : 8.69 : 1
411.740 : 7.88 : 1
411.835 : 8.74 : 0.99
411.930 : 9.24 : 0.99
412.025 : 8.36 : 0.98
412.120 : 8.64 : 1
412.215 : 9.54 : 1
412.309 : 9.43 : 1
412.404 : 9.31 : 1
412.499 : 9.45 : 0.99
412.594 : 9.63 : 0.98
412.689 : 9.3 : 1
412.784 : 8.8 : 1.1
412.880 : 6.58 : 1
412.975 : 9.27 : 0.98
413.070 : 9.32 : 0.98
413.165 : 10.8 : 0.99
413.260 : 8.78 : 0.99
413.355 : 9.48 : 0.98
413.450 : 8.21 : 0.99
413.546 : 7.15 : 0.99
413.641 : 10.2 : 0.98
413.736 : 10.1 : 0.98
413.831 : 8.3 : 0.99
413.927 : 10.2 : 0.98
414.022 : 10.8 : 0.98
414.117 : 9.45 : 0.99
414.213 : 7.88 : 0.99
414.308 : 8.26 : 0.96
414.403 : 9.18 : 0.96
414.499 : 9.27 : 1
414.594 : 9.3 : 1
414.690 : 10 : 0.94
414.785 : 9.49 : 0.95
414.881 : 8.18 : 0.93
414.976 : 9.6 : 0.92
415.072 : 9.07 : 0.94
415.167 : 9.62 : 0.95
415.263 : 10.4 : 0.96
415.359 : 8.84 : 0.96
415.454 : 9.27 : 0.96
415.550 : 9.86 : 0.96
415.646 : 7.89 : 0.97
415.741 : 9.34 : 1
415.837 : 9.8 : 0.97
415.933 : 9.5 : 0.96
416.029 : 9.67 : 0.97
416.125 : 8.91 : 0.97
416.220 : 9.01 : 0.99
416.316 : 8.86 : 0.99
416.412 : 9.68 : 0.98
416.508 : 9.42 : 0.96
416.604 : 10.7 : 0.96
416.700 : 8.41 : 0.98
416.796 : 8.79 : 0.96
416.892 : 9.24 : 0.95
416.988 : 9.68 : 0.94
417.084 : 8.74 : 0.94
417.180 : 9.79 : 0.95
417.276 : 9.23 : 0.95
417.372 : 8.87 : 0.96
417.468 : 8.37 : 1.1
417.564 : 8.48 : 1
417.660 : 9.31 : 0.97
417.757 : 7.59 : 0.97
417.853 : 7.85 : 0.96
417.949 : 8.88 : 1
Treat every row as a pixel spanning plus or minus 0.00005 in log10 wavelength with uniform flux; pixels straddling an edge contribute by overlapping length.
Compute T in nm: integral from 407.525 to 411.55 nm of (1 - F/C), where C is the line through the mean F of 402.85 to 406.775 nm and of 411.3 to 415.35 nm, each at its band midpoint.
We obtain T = -0.04 nm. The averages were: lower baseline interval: 9.17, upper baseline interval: 9.1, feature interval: 9.21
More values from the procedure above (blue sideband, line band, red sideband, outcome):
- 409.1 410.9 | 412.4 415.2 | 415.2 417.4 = 0.06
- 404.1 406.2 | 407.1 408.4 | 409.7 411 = 0.03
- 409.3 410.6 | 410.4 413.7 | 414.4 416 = 0.31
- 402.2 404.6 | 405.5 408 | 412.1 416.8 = 0.04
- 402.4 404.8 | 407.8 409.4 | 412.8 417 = 0.00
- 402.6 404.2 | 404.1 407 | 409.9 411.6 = -0.06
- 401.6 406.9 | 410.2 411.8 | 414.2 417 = 0.10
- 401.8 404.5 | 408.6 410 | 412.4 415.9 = 0.04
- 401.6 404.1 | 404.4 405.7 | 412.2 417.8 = -0.02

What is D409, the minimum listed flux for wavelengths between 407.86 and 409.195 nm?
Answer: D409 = 8.08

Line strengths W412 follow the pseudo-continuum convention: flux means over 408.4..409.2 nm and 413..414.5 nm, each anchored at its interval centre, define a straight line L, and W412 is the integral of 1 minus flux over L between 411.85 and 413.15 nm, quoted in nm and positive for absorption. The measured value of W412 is 0.023 nm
